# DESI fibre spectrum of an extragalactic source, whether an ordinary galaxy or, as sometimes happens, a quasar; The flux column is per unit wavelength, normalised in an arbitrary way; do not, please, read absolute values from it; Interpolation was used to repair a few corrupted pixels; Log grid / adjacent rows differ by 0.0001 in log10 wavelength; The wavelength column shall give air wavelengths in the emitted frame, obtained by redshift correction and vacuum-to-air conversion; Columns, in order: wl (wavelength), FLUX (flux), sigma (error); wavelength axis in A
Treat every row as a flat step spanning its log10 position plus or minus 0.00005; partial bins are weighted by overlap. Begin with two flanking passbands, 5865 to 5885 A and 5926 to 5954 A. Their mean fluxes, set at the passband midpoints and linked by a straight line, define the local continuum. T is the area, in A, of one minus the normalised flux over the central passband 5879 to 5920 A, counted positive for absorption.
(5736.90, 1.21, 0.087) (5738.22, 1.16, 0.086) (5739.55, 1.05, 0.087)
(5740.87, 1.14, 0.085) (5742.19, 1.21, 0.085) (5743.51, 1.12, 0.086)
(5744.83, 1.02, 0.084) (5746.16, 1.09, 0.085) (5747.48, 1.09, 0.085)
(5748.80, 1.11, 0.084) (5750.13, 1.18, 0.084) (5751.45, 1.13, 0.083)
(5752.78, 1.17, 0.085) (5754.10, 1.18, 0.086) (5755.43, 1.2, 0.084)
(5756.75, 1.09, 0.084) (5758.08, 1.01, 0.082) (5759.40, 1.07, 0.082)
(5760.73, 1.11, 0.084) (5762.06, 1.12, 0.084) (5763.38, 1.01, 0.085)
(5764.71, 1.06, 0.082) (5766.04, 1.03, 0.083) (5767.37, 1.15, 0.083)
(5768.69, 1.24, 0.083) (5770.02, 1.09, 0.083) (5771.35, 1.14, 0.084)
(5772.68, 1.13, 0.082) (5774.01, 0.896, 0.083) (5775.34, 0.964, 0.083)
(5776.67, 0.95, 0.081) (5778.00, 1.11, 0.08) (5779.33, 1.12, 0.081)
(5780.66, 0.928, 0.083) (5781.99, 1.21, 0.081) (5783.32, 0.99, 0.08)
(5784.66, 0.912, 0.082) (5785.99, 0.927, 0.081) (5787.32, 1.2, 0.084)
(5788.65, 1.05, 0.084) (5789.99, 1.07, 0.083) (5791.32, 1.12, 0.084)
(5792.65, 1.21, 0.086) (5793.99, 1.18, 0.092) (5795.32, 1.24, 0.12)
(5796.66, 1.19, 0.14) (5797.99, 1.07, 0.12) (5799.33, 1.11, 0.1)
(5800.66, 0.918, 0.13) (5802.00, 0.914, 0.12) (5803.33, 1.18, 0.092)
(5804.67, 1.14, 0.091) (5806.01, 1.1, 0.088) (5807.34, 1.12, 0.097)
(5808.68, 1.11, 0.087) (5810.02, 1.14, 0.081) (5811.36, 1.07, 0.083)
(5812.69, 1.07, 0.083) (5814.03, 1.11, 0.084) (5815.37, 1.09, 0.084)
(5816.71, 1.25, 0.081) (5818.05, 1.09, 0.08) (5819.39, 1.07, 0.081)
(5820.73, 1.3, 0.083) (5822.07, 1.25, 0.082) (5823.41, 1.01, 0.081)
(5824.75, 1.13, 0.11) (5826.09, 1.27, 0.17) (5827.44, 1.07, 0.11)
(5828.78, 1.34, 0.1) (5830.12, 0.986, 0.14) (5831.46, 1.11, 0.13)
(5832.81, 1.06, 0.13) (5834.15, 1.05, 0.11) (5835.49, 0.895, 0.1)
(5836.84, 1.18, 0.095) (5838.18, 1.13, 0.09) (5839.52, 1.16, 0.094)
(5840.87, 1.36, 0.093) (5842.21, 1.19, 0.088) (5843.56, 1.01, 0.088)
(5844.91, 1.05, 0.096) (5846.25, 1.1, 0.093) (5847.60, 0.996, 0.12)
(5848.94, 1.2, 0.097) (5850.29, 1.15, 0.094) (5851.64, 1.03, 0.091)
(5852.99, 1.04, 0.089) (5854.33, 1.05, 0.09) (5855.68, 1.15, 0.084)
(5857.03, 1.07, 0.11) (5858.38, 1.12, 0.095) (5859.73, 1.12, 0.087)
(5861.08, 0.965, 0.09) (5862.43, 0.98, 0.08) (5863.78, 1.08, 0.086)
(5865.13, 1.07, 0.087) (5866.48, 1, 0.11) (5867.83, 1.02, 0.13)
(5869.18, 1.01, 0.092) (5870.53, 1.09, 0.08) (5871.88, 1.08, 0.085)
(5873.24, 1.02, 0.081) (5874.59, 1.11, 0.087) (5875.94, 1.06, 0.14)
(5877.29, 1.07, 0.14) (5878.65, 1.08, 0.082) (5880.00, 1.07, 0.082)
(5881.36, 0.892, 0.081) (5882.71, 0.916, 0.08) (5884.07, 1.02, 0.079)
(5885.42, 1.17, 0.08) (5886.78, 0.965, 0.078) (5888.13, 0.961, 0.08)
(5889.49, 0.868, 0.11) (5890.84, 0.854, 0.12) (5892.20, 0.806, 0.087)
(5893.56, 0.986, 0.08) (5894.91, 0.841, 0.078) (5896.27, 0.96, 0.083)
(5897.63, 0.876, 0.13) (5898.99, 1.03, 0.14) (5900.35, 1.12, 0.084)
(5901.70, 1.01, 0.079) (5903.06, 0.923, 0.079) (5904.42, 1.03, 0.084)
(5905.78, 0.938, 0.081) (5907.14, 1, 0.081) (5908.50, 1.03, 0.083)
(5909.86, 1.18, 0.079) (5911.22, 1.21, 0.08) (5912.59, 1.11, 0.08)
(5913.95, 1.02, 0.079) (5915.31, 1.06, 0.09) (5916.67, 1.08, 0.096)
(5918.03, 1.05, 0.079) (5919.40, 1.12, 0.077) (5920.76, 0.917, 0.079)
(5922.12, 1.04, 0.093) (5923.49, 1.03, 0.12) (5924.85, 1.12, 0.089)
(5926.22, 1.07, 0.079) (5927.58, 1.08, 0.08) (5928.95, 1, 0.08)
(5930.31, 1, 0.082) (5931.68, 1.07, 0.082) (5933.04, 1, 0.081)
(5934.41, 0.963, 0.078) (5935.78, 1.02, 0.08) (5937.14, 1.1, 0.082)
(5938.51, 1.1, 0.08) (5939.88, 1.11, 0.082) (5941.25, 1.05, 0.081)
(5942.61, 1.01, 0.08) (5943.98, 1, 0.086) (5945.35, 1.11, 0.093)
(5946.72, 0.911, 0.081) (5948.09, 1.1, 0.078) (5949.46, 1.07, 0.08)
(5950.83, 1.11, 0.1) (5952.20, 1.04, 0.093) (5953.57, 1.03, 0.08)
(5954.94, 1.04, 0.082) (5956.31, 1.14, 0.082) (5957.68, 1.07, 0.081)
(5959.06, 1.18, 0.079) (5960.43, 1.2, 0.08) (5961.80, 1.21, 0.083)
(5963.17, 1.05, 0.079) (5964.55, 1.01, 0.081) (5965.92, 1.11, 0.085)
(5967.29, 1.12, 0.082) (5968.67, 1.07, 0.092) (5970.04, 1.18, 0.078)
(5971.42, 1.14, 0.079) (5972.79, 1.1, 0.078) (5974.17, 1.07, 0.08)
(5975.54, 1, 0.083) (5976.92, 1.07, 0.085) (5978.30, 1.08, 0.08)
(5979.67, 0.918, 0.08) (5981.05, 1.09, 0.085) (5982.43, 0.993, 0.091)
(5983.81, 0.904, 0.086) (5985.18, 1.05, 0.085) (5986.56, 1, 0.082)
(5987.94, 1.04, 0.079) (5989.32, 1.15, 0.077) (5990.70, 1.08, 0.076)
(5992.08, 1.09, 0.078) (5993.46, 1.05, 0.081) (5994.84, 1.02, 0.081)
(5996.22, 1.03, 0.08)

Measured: 1.4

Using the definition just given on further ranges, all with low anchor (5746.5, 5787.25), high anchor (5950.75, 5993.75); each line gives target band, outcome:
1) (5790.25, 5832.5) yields -1.9 A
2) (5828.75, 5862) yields -0.5 A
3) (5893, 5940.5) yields 1.8 A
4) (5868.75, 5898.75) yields 2.5 A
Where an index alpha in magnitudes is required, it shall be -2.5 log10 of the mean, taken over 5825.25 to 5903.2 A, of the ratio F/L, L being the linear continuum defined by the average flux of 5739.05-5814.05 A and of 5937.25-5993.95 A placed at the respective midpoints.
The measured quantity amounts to 0.034 mag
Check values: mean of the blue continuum 1.09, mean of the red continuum 1.07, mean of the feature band 1.05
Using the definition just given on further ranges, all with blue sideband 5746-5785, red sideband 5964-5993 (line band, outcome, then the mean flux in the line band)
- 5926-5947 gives 0.03 mag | 1.04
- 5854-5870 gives 0.02 mag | 1.05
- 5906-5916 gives -0.01 mag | 1.08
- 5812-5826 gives -0.06 mag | 1.14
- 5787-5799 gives -0.06 mag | 1.14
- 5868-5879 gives 0.01 mag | 1.06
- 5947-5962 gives -0.04 mag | 1.1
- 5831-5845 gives -0.03 mag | 1.11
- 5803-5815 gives -0.03 mag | 1.11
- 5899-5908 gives 0.06 mag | 1.01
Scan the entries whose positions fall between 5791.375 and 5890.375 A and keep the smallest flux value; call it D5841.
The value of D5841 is 0.868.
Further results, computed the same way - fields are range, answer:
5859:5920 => 0.806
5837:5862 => 0.965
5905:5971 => 0.911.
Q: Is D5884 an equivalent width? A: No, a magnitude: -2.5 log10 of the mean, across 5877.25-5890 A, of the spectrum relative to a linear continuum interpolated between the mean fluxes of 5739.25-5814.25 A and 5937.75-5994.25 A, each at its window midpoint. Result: 0.08 mag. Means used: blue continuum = 1.09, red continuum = 1.07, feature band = 0.999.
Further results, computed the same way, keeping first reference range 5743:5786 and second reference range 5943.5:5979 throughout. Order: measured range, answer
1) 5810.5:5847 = -0.04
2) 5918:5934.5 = 0.05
